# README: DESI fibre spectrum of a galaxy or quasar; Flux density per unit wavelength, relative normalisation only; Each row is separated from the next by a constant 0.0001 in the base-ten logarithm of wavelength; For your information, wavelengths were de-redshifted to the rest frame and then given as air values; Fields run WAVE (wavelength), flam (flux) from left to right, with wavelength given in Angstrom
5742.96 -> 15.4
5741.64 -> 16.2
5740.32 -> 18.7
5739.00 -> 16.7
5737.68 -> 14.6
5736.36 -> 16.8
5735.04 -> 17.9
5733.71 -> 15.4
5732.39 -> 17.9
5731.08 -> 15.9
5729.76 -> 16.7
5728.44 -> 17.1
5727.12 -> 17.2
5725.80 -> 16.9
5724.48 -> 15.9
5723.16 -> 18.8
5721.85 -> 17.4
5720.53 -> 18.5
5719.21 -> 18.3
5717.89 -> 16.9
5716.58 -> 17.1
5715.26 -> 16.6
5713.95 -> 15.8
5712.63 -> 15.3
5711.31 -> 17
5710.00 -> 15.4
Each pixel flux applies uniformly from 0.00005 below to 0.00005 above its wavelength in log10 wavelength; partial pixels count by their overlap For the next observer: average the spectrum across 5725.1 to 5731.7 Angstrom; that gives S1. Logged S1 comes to 16.7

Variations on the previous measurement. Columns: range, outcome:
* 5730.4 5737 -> 16.8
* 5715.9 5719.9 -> 17.4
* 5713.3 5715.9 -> 16.2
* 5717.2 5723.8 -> 18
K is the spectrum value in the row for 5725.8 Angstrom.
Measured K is 16.9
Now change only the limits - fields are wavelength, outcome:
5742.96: 15.4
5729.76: 16.7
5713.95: 15.8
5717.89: 16.9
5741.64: 16.2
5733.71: 15.4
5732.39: 17.9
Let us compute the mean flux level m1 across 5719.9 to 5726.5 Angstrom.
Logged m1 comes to 17.5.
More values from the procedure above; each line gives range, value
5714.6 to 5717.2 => 16.9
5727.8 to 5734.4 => 16.6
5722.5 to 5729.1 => 17.2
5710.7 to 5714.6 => 16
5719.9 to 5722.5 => 17.9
